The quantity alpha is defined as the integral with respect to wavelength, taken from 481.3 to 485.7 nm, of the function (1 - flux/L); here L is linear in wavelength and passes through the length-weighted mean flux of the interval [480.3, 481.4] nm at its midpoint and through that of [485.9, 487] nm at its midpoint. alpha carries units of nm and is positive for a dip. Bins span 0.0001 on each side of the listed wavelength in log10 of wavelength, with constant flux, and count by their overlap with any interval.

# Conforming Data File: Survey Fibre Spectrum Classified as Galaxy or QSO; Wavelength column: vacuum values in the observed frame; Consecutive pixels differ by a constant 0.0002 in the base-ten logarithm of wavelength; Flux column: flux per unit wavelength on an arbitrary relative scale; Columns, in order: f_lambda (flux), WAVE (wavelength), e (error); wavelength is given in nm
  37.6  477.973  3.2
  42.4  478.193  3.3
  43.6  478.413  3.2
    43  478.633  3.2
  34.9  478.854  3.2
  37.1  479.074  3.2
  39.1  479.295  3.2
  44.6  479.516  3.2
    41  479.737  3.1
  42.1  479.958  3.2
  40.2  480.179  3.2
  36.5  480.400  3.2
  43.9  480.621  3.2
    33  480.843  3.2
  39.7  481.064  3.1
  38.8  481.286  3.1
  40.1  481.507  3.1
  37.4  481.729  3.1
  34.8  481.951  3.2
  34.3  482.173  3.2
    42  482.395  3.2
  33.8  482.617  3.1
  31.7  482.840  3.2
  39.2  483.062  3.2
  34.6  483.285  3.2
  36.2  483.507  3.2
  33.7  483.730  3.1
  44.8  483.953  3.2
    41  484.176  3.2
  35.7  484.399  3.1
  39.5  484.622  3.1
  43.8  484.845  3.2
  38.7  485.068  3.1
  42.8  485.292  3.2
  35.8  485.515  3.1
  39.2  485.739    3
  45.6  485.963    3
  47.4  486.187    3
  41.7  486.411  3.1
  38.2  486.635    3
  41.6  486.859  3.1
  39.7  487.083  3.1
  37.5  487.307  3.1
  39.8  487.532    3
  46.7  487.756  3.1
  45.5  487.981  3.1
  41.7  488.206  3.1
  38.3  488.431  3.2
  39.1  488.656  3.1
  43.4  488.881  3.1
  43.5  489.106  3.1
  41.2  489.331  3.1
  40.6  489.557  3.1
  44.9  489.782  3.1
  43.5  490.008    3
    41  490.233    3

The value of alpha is 0.27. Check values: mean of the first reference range 38.4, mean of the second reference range 42.7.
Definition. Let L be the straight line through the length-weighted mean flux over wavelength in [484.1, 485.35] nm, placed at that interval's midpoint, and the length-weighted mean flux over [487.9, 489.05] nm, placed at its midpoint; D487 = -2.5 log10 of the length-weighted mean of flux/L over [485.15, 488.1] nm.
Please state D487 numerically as -0.020 mag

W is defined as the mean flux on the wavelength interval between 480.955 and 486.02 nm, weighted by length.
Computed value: 38.3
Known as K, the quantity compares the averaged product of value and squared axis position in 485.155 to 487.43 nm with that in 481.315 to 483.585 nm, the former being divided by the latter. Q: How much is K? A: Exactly 1.14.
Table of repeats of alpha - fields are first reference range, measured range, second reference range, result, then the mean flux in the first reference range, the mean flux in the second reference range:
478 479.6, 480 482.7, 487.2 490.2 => 0.19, 40.5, 42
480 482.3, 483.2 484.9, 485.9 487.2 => 0.07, 38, 42.2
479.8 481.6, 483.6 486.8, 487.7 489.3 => 0.04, 39.3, 42.4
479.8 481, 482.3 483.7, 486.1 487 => 0.15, 39.2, 42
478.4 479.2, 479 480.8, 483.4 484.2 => -0.06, 39.2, 38.7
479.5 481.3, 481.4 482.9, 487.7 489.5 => 0.14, 39.8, 42.2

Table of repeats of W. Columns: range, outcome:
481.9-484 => 36.3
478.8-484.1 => 38.1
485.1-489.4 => 41.5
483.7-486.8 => 40.8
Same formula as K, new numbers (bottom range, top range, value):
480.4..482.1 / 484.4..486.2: 1.09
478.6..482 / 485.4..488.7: 1.08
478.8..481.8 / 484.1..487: 1.06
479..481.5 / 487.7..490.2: 1.11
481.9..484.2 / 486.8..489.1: 1.15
